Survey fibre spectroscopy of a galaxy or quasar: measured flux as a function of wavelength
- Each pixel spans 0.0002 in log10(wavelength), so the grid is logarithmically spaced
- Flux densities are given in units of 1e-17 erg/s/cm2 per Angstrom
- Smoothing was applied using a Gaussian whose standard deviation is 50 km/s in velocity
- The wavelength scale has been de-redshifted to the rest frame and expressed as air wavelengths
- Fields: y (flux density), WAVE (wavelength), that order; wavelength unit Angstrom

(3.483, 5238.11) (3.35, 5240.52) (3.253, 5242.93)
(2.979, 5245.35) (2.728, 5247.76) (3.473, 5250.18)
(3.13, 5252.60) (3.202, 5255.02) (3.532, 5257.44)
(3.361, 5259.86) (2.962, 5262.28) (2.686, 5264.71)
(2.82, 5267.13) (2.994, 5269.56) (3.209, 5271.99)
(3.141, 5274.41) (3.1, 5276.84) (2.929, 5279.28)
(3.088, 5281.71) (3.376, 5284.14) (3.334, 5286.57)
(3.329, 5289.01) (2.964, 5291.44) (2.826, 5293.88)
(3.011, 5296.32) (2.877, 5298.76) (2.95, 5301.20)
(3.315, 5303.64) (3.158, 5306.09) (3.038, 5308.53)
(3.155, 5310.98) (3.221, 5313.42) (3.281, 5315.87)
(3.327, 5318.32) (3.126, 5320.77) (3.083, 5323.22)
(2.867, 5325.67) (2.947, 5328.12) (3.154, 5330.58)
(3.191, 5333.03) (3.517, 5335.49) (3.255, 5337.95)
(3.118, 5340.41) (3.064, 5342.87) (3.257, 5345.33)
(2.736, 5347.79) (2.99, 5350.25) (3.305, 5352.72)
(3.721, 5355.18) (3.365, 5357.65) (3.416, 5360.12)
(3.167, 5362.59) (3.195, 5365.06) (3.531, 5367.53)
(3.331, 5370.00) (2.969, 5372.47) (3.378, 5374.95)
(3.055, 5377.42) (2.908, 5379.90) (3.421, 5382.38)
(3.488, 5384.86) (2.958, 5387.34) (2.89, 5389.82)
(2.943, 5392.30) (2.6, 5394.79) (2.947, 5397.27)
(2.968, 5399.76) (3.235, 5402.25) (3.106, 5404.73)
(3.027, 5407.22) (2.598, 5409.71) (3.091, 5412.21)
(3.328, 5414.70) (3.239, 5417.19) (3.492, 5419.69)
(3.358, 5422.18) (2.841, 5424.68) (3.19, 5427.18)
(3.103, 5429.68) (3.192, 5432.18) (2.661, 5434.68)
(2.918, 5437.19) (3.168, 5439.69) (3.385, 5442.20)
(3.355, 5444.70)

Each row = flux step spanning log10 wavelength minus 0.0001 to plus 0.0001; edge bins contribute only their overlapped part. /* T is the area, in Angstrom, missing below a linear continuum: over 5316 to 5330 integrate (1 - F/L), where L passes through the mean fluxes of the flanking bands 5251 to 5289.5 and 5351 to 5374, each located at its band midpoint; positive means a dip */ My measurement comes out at 0.7 Angstrom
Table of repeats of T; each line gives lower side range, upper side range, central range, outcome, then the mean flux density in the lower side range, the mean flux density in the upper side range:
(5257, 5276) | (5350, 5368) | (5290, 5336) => 1.56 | 3.07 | 3.35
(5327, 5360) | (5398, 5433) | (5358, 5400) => 0.42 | 3.21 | 3.12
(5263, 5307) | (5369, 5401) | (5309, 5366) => -2.43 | 3.06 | 3.06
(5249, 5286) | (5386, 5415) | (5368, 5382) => -0.80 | 3.14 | 2.96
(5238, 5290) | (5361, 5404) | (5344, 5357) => -0.34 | 3.15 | 3.12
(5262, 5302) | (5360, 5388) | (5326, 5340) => -0.17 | 3.04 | 3.23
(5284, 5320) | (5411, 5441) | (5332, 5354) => -0.17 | 3.14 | 3.13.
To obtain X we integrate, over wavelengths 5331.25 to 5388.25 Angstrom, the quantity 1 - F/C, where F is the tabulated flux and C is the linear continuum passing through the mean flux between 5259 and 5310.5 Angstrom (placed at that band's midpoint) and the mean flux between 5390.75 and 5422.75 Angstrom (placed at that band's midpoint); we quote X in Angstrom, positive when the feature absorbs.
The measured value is -3.10 Angstrom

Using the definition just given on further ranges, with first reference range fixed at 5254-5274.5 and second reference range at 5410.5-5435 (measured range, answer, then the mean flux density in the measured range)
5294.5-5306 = 0.3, 3.04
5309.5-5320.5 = -0.4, 3.23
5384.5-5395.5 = 0.7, 2.95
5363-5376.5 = -0.6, 3.27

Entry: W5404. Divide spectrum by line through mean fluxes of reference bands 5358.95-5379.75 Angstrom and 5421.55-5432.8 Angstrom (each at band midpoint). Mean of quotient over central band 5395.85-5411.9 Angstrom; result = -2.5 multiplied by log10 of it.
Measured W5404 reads 0.066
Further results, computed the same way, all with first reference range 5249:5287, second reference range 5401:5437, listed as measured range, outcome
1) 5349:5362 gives -0.08 mag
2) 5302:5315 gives -0.01 mag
